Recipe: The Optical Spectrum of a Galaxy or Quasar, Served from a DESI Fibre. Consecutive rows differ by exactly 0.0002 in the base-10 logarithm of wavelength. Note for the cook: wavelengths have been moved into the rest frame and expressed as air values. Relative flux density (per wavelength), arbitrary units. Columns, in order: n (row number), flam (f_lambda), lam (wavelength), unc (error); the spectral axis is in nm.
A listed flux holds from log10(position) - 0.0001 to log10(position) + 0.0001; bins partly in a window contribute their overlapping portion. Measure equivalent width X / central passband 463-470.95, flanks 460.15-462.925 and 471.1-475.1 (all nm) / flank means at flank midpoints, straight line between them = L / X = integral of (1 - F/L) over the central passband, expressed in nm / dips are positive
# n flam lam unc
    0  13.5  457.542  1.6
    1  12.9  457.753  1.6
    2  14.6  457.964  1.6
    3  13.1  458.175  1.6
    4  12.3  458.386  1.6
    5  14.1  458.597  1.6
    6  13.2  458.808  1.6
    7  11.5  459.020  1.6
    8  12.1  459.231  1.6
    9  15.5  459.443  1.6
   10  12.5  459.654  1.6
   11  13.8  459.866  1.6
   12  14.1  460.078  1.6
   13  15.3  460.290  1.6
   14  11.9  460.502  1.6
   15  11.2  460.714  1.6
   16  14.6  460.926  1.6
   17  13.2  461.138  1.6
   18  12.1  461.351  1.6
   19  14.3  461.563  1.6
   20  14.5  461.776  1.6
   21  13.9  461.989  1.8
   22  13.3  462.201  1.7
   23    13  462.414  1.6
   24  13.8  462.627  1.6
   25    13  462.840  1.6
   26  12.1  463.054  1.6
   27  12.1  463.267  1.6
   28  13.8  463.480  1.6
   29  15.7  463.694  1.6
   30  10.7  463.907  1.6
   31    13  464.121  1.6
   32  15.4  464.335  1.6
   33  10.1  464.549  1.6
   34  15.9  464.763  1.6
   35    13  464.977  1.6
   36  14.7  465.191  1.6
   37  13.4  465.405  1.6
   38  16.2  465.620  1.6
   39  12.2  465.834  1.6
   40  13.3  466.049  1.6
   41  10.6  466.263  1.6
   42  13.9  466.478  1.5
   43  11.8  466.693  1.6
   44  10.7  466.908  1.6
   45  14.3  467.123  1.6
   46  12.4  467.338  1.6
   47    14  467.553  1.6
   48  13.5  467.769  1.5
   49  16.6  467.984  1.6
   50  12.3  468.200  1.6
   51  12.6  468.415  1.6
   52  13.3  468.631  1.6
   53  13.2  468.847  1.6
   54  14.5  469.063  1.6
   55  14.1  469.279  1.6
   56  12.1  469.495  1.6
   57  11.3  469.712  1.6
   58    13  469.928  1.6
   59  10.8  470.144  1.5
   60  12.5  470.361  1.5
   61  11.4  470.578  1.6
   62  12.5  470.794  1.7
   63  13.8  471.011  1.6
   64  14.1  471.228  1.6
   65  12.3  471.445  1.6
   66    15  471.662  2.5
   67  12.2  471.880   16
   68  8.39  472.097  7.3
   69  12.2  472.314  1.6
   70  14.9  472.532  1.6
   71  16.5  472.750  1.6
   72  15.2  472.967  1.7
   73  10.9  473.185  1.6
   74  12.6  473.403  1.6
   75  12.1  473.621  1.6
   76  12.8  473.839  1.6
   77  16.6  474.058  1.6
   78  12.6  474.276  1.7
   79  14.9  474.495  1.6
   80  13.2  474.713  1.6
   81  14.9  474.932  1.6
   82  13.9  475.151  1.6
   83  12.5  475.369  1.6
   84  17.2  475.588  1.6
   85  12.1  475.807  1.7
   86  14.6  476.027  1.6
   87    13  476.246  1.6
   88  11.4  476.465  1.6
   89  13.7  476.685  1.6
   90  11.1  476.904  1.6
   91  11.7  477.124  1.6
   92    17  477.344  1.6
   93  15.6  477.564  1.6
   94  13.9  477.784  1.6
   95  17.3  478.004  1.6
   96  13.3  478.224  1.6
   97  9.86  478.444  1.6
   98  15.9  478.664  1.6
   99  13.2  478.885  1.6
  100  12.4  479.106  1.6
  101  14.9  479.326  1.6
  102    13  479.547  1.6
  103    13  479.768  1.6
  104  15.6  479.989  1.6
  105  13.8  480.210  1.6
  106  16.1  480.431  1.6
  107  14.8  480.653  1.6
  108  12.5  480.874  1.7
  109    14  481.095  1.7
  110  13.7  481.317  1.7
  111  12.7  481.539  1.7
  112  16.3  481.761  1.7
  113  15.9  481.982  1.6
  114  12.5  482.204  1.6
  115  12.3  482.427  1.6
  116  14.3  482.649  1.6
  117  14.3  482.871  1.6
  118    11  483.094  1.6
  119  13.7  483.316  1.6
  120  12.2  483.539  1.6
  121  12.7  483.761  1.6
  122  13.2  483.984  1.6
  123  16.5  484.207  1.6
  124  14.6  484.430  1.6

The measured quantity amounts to 0.21 nm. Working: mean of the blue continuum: 13.4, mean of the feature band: 13.1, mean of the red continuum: 13.4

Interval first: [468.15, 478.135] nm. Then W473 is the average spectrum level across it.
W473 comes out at 13.4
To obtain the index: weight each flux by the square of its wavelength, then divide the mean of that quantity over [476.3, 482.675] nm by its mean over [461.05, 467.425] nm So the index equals 1.1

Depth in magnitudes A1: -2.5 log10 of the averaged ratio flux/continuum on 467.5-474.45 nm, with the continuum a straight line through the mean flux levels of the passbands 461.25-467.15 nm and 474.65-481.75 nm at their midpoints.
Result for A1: 0.03 mag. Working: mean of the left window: 13.2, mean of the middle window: 13.1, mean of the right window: 13.8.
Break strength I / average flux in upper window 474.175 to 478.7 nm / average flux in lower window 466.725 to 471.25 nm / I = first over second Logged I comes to 1.1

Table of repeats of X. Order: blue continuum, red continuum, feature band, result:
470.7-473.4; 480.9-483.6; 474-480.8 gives -0.293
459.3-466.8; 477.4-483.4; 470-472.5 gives 0.231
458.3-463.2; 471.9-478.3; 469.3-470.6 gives 0.142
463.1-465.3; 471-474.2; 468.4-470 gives 0.036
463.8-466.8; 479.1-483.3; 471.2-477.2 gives 0.114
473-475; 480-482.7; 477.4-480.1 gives -0.035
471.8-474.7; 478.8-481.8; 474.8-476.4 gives -0.056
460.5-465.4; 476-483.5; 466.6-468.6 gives 0.042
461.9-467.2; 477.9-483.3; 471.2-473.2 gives 0.040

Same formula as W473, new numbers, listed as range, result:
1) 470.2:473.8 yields 12.9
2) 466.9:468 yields 13.6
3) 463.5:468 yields 13.3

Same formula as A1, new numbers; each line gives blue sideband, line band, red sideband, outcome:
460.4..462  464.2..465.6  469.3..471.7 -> -0.08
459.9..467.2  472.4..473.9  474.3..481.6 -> 0.01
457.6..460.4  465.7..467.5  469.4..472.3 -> 0.02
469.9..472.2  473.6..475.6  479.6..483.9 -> -0.10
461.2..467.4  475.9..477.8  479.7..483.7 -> 0.01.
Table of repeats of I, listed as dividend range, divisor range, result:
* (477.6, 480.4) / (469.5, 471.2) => 1.14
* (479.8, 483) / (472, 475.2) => 1.05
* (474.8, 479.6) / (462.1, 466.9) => 1.04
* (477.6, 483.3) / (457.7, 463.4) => 1.05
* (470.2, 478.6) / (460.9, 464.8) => 1.01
